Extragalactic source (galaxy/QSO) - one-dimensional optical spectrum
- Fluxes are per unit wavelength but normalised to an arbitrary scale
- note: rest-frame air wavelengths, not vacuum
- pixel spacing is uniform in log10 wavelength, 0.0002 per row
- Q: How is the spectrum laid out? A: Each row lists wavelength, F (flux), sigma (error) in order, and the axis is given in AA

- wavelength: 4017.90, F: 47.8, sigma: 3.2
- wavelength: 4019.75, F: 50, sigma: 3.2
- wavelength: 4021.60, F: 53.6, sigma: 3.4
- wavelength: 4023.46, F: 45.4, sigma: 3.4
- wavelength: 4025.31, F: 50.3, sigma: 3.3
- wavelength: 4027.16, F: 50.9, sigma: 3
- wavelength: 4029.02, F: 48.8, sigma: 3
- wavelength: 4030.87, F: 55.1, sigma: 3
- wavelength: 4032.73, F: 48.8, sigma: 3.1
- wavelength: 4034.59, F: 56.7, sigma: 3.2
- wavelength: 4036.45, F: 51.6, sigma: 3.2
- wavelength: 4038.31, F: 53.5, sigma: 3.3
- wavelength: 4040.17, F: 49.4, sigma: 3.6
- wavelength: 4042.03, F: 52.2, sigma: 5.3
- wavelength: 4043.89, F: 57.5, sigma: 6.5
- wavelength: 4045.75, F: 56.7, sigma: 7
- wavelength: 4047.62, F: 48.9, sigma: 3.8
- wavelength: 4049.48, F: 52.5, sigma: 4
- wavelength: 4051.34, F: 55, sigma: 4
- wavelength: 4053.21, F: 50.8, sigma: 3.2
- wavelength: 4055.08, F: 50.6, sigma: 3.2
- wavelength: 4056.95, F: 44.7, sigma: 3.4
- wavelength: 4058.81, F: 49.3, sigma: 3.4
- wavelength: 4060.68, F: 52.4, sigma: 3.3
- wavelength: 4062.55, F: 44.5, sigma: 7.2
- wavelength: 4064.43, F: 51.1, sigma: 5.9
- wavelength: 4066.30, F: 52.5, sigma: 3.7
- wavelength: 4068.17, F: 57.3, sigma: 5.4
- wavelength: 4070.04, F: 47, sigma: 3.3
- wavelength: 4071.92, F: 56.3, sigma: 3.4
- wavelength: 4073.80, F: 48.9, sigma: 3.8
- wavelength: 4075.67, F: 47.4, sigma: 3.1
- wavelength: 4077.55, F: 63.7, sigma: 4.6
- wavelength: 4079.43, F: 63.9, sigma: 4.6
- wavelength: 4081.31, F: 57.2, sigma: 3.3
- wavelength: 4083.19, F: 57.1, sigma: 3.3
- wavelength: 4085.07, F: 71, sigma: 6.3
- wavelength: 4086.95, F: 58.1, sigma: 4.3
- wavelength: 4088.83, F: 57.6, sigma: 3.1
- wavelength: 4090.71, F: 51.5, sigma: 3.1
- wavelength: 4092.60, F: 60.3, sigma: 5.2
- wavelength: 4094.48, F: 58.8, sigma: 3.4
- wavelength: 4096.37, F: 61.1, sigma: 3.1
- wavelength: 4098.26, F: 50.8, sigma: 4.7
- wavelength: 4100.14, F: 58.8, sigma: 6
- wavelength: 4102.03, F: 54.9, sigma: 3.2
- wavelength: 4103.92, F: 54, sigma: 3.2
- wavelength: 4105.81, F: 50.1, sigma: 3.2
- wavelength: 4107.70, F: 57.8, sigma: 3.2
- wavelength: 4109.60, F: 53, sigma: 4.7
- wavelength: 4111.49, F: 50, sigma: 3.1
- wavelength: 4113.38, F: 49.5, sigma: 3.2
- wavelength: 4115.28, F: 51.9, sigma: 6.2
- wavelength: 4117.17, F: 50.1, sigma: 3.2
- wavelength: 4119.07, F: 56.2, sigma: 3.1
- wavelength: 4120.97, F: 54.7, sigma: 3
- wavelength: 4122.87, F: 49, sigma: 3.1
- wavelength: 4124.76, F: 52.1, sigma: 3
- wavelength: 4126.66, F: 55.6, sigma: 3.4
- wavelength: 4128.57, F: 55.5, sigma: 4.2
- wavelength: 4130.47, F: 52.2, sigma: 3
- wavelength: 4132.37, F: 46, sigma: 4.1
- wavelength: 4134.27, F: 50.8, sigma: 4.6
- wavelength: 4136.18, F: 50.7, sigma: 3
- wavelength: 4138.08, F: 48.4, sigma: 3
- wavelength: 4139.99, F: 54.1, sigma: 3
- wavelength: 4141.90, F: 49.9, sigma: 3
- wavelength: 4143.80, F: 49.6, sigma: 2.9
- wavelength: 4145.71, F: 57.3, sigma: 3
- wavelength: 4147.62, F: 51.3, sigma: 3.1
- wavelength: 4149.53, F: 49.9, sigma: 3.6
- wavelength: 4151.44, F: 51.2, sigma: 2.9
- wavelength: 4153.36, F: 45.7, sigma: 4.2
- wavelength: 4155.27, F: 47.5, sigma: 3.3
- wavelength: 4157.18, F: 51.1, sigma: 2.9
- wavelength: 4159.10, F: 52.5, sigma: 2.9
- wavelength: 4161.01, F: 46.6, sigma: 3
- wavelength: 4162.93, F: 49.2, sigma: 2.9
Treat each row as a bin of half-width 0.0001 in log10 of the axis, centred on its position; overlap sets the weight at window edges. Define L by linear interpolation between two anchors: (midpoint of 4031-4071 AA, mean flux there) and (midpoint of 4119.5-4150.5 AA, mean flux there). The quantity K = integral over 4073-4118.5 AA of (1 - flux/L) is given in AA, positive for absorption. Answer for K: -3.55 AA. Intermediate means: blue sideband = 51.6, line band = 55.8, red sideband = 51.8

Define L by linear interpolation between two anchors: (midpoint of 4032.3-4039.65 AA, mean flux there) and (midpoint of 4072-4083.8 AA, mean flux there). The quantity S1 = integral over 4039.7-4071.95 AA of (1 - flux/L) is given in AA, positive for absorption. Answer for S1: 1.7 AA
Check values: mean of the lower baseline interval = 52.7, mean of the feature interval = 51.5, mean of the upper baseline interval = 56.3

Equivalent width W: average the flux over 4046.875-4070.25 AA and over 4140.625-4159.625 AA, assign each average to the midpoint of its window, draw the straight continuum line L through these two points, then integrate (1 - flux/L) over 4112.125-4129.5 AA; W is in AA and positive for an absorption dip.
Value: -0.7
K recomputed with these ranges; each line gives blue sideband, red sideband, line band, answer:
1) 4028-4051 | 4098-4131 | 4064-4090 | -1.71 AA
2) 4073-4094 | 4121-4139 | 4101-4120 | 0.48 AA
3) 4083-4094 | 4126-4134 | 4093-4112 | 0.59 AA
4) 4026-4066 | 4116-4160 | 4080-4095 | -2.23 AA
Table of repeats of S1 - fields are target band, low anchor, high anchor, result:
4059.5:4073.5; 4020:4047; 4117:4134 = 0.21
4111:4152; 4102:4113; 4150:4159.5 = -0.40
